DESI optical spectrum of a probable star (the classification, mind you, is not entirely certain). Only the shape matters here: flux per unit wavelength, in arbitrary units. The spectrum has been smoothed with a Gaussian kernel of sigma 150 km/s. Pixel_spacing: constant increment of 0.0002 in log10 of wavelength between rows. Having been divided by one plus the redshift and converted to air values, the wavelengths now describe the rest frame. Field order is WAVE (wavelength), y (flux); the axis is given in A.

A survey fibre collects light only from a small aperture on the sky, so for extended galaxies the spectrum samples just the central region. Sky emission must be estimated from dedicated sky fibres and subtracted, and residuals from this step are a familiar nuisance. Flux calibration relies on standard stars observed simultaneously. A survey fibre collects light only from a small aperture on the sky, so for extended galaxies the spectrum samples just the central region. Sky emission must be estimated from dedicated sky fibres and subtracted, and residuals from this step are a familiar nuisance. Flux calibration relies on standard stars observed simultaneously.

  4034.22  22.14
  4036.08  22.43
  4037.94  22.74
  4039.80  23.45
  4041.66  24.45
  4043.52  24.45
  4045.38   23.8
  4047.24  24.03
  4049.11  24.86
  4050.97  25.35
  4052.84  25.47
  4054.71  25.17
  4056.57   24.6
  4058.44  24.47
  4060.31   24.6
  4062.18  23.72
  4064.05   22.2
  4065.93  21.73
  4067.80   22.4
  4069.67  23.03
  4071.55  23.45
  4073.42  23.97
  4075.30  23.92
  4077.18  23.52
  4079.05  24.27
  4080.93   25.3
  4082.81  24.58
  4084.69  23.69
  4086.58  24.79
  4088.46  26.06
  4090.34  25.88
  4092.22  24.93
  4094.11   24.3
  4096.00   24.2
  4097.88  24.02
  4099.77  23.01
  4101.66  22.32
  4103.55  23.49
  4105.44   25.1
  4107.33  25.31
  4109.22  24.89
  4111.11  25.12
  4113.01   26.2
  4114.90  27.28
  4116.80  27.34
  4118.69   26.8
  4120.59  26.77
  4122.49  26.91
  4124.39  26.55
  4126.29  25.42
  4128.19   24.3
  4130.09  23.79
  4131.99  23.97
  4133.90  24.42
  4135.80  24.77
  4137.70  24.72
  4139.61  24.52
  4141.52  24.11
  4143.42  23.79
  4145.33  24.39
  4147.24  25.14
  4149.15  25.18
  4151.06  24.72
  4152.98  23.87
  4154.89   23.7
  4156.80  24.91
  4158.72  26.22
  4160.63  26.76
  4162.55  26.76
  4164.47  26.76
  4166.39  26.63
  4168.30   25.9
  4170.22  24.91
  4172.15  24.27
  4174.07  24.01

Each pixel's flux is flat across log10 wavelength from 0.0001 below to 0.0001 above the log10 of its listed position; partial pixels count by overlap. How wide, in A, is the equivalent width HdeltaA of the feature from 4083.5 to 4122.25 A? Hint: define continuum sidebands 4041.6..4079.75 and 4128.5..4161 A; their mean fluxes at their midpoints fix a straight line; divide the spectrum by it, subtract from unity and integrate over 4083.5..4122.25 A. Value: -1.3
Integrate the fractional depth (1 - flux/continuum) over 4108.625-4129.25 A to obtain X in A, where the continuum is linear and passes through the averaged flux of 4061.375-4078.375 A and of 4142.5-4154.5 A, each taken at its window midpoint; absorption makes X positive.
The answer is -1.9 A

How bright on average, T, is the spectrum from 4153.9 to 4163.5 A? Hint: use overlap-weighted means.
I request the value 25.7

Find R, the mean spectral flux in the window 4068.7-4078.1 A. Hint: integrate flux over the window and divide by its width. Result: 23.6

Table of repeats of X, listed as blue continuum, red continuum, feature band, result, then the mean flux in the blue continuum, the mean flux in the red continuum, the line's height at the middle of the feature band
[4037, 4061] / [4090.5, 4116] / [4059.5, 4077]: 0.92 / 24.4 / 24.7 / 24.5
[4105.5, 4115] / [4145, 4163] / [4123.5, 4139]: 0.39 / 25.6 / 25.1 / 25.4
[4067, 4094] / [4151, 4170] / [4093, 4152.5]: 0.18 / 24.3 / 25.6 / 25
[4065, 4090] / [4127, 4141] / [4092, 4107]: 0.12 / 24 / 24.4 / 24.1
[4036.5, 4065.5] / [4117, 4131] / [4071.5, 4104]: 1.01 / 24.1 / 25.9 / 25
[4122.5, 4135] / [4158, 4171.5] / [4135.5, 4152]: 0.56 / 24.9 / 26.2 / 25.5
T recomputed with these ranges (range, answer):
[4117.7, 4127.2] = 26.5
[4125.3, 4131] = 24.5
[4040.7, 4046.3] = 24.3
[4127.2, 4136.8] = 24.3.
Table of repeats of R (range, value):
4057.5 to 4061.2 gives 24.5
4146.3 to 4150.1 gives 25.2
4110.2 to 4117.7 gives 26.5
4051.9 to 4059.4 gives 24.9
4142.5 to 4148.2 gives 24.4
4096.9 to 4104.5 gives 23.2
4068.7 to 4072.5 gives 23.3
